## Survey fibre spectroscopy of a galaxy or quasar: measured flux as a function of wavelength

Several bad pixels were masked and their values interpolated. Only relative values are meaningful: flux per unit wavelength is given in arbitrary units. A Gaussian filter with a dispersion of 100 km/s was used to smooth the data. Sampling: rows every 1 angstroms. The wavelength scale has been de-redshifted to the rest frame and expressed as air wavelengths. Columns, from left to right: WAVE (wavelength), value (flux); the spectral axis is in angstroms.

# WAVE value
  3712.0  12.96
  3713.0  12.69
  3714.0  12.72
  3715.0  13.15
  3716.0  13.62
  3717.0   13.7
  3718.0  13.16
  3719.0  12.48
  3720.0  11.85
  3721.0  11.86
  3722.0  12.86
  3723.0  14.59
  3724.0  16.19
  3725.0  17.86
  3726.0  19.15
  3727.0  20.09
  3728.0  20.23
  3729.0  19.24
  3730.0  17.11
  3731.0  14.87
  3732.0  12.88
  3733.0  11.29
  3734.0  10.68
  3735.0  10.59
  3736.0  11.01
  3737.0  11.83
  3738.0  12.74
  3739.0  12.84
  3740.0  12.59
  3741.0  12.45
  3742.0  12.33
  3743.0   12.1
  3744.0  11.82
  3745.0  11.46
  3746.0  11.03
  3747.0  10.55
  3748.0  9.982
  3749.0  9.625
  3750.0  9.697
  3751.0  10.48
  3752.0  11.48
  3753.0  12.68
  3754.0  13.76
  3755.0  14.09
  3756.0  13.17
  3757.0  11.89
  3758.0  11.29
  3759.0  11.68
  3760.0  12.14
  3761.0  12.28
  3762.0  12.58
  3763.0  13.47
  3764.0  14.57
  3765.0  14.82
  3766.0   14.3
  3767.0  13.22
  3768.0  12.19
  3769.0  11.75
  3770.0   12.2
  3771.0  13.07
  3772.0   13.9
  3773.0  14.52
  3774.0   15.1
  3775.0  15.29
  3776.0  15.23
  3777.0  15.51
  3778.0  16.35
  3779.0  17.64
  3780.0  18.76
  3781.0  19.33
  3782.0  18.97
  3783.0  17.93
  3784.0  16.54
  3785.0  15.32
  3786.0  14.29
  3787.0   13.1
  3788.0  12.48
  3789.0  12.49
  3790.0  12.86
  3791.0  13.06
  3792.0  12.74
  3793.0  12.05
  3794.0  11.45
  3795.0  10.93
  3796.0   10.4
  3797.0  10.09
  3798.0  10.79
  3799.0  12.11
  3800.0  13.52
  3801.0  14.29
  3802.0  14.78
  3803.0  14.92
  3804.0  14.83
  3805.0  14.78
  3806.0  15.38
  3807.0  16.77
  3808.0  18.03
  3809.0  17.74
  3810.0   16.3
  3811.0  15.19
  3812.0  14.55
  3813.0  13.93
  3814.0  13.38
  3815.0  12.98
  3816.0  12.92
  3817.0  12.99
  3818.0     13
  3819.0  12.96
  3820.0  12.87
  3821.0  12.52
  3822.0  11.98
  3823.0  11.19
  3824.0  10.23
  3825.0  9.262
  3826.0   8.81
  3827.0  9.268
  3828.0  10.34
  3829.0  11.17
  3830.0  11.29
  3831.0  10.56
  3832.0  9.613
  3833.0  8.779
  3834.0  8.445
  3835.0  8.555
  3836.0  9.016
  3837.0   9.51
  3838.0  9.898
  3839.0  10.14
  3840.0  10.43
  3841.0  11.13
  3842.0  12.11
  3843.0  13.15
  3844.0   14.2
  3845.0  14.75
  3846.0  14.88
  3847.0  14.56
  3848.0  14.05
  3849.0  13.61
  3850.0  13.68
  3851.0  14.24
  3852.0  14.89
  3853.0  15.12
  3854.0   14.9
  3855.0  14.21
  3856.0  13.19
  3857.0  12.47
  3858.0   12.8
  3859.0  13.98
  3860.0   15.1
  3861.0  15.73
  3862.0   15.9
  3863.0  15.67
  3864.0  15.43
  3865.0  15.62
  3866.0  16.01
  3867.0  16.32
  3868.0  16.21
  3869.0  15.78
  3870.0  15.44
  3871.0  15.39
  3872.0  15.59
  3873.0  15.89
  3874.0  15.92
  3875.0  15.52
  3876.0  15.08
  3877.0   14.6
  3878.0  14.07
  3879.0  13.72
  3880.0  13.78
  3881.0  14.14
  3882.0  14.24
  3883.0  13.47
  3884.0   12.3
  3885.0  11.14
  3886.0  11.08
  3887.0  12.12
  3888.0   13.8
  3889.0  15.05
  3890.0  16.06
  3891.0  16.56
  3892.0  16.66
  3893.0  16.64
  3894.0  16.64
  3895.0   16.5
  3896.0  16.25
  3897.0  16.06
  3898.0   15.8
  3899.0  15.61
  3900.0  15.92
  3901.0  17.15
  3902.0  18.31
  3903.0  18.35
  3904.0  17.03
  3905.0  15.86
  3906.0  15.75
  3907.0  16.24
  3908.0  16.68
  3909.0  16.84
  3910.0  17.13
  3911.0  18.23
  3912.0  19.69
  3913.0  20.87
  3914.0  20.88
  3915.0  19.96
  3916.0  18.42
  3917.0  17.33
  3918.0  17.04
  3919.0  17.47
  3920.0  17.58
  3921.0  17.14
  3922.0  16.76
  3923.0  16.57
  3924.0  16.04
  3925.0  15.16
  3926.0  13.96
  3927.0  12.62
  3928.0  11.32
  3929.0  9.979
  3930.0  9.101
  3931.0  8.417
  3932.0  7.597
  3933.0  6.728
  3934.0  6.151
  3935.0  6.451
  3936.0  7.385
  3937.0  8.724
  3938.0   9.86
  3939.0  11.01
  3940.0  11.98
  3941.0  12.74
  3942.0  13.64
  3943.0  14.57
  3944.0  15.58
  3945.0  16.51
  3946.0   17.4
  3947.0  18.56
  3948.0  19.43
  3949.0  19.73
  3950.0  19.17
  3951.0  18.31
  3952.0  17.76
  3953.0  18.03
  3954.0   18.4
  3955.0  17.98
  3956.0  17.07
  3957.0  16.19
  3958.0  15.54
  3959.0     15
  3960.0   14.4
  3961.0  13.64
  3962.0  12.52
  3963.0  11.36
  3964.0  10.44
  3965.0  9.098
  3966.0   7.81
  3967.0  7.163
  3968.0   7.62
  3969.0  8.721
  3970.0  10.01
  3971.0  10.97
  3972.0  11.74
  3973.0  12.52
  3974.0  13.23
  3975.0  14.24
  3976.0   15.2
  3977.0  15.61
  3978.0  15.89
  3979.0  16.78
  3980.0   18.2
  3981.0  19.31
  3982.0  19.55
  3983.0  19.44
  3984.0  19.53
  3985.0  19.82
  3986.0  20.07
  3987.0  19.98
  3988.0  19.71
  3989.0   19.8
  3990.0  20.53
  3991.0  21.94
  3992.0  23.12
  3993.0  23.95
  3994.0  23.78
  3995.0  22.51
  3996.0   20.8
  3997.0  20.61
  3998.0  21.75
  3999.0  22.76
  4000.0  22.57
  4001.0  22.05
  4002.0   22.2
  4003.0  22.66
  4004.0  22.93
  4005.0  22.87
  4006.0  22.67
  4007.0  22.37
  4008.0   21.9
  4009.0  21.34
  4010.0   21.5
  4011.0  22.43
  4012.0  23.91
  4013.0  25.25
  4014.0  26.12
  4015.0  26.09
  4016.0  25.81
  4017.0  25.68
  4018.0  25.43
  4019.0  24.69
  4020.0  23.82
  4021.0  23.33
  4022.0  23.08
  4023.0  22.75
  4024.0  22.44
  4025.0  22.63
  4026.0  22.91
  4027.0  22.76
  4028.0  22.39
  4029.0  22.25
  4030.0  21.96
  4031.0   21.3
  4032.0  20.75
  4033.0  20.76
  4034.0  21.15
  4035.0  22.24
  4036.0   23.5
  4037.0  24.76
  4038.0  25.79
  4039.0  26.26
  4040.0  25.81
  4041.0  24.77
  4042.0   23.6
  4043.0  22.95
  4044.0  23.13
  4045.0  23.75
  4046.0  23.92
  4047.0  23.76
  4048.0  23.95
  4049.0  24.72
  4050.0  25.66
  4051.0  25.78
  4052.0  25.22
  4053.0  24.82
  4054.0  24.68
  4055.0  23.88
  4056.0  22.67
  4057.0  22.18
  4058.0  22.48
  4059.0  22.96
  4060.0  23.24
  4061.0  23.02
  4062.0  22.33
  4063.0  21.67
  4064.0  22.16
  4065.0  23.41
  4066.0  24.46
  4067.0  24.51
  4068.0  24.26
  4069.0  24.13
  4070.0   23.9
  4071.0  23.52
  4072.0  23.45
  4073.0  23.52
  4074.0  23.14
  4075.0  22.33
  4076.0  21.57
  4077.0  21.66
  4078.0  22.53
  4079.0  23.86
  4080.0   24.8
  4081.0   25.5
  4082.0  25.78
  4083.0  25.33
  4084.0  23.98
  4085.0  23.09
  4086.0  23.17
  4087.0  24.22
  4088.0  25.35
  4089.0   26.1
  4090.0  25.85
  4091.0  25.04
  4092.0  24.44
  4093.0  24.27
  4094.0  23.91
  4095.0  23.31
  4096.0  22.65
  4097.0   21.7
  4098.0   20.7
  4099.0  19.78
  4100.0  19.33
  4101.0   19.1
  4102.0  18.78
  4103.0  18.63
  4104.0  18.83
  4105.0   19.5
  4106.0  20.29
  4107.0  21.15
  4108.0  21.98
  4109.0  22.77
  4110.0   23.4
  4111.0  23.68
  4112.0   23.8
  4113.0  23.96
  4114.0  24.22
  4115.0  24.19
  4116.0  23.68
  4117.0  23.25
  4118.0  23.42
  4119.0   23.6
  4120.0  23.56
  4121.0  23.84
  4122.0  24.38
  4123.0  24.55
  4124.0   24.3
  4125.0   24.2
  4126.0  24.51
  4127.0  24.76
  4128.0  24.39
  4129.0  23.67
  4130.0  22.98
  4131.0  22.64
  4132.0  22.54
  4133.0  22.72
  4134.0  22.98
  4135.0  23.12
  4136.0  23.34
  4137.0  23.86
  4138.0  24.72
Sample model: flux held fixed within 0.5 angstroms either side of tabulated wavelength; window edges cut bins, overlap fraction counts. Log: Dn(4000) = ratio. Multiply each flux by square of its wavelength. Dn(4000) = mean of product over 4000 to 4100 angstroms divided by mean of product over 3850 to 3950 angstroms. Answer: 1.70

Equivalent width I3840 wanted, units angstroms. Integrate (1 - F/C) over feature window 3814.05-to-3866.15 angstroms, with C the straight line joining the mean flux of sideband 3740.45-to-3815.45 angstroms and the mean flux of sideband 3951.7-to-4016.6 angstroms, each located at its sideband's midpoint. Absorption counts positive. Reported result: 8.80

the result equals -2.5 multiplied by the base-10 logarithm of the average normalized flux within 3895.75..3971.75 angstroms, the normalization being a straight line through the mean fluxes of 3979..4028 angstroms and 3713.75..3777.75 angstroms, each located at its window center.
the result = 0.33 mag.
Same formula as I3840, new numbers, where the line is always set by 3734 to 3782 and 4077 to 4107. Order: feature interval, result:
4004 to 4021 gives -2.84 angstroms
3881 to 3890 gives 1.93 angstroms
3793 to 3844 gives 8.78 angstroms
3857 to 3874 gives 0.85 angstroms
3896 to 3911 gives 0.51 angstroms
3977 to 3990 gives 0.43 angstroms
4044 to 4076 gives -2.71 angstroms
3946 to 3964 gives 2.14 angstroms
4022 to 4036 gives -0.83 angstroms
